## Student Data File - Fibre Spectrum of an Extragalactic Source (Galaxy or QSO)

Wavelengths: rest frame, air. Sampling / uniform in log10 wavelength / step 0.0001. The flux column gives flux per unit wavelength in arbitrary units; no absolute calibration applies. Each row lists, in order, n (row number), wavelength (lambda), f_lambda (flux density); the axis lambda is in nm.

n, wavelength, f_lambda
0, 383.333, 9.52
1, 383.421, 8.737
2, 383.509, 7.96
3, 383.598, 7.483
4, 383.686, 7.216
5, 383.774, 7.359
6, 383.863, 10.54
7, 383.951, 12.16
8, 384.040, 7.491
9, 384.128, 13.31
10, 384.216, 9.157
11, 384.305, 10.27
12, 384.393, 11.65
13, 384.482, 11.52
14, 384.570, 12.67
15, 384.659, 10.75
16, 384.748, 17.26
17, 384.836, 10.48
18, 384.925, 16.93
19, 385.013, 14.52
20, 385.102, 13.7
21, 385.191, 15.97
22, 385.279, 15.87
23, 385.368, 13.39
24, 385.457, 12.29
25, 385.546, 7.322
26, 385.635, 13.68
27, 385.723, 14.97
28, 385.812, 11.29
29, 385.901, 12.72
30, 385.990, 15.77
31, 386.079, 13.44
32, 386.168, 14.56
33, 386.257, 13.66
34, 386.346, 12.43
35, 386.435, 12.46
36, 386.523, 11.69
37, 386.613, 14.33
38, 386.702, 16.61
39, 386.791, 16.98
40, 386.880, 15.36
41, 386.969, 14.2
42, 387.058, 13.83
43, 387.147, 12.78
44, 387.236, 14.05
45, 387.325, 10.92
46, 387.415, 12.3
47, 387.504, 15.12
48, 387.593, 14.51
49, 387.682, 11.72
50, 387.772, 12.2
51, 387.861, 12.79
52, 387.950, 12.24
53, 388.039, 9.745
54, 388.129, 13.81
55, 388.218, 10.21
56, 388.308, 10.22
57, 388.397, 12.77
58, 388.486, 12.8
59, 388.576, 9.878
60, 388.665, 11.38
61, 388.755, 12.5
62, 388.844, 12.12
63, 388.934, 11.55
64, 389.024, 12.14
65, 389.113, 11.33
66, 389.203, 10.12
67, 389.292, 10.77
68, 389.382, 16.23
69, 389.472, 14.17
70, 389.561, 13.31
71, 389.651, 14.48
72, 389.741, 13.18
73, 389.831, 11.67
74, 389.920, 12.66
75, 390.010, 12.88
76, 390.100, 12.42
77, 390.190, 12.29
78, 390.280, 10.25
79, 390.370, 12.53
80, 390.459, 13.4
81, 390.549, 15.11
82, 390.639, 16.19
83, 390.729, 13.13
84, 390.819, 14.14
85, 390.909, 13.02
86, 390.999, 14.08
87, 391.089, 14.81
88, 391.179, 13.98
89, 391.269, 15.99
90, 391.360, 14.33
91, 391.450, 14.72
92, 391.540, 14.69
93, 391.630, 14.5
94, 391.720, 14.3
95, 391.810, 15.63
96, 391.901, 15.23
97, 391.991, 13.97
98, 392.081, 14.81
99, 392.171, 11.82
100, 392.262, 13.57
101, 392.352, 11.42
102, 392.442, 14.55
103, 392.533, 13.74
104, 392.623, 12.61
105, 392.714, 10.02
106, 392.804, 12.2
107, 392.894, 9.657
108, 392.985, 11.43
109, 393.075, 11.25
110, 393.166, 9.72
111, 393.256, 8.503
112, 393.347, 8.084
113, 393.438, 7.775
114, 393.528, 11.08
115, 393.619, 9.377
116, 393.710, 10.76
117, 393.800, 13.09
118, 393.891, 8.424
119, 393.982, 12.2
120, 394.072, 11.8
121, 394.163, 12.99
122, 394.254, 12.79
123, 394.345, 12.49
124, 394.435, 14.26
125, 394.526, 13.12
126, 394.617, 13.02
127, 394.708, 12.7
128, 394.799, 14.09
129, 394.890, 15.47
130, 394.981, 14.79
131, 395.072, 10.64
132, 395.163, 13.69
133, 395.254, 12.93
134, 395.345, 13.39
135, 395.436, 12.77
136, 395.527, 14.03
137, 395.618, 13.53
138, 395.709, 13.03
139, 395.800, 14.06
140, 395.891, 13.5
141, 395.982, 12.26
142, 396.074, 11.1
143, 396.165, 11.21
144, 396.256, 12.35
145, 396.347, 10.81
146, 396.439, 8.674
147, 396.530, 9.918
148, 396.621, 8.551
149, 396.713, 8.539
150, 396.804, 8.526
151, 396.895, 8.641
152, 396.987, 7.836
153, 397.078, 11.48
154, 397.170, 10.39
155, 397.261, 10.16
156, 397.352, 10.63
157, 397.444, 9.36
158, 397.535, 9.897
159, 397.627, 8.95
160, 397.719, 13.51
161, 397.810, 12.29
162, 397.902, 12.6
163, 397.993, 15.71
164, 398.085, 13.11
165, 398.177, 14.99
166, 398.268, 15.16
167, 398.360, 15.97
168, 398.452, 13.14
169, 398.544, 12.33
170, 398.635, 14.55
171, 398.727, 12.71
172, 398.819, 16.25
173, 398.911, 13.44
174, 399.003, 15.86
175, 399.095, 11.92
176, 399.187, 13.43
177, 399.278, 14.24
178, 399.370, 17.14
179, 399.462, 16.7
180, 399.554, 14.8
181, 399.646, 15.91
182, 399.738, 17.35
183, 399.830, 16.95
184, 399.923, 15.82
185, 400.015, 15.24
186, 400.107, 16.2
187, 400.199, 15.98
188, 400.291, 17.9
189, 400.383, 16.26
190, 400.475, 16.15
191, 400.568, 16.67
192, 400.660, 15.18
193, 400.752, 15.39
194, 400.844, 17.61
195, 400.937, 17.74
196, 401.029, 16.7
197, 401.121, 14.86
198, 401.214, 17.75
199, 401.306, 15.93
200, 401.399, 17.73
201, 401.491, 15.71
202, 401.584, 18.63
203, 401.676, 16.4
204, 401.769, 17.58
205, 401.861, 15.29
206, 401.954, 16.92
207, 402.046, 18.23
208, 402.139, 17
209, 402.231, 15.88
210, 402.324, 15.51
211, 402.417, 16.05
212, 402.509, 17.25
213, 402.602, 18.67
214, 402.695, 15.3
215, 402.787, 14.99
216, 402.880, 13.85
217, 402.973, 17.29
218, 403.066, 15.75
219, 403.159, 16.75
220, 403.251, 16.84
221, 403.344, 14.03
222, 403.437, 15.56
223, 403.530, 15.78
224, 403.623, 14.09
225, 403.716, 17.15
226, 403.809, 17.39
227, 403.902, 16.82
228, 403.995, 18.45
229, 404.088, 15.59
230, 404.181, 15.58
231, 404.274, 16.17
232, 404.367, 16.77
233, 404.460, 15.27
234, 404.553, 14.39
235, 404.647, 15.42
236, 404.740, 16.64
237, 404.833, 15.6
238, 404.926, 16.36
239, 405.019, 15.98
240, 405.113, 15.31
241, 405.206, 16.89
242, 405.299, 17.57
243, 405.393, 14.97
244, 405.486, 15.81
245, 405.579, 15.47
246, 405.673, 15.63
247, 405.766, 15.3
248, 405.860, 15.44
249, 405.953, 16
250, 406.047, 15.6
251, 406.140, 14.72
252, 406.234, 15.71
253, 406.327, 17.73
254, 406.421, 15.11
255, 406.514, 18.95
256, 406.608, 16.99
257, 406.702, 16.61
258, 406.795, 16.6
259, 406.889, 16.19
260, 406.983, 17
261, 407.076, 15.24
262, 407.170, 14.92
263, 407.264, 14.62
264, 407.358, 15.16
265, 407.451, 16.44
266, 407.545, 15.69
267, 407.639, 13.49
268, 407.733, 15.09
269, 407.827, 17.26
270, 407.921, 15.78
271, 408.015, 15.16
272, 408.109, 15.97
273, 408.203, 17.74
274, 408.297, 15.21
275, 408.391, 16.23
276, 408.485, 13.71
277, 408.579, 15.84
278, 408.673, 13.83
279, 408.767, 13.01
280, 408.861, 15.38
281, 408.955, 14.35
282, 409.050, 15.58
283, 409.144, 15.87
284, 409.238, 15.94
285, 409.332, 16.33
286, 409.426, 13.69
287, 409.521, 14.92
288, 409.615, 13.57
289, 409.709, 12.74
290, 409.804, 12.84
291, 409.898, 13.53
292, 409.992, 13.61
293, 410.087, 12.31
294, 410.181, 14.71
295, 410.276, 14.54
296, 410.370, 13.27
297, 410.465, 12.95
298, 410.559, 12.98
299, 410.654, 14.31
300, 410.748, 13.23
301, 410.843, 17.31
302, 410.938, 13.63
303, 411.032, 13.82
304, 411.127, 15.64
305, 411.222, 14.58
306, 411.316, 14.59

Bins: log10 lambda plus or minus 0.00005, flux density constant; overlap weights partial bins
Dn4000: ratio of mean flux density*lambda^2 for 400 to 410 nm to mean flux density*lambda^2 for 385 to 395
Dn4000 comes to 1.3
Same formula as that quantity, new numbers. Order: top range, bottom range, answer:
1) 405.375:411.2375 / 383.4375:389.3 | 1.37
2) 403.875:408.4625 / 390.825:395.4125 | 1.34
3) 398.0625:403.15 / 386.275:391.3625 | 1.29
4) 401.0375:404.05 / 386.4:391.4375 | 1.35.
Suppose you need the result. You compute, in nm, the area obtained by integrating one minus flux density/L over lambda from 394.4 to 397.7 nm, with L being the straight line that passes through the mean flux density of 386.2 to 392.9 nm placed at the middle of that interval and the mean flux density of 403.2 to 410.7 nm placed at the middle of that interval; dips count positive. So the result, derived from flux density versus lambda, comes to 0.55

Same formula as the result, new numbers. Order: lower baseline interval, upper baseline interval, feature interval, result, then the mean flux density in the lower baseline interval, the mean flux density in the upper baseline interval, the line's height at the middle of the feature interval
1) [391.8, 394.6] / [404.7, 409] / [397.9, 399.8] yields -0.17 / 11.8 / 15.7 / 13.5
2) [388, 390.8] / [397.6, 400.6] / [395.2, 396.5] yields 0.15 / 12.4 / 14.9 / 14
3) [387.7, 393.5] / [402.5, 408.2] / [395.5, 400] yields 0.48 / 12.6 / 16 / 14.2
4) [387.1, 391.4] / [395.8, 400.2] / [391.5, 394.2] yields 0.18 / 12.8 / 12.8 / 12.8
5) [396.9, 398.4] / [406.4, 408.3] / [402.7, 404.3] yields -0.18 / 11.9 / 16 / 14.4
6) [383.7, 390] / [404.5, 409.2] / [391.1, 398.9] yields 0.89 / 12.7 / 15.7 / 13.9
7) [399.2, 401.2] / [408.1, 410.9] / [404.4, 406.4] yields -0.07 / 16.2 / 14.5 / 15.2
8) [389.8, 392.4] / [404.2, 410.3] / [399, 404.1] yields -0.48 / 13.7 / 15.4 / 14.8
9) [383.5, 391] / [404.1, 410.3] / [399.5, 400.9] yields -0.17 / 12.6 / 15.4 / 14.4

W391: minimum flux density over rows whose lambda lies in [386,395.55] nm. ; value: 7.775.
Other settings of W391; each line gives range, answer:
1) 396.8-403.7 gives 7.836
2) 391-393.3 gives 8.503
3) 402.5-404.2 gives 13.85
